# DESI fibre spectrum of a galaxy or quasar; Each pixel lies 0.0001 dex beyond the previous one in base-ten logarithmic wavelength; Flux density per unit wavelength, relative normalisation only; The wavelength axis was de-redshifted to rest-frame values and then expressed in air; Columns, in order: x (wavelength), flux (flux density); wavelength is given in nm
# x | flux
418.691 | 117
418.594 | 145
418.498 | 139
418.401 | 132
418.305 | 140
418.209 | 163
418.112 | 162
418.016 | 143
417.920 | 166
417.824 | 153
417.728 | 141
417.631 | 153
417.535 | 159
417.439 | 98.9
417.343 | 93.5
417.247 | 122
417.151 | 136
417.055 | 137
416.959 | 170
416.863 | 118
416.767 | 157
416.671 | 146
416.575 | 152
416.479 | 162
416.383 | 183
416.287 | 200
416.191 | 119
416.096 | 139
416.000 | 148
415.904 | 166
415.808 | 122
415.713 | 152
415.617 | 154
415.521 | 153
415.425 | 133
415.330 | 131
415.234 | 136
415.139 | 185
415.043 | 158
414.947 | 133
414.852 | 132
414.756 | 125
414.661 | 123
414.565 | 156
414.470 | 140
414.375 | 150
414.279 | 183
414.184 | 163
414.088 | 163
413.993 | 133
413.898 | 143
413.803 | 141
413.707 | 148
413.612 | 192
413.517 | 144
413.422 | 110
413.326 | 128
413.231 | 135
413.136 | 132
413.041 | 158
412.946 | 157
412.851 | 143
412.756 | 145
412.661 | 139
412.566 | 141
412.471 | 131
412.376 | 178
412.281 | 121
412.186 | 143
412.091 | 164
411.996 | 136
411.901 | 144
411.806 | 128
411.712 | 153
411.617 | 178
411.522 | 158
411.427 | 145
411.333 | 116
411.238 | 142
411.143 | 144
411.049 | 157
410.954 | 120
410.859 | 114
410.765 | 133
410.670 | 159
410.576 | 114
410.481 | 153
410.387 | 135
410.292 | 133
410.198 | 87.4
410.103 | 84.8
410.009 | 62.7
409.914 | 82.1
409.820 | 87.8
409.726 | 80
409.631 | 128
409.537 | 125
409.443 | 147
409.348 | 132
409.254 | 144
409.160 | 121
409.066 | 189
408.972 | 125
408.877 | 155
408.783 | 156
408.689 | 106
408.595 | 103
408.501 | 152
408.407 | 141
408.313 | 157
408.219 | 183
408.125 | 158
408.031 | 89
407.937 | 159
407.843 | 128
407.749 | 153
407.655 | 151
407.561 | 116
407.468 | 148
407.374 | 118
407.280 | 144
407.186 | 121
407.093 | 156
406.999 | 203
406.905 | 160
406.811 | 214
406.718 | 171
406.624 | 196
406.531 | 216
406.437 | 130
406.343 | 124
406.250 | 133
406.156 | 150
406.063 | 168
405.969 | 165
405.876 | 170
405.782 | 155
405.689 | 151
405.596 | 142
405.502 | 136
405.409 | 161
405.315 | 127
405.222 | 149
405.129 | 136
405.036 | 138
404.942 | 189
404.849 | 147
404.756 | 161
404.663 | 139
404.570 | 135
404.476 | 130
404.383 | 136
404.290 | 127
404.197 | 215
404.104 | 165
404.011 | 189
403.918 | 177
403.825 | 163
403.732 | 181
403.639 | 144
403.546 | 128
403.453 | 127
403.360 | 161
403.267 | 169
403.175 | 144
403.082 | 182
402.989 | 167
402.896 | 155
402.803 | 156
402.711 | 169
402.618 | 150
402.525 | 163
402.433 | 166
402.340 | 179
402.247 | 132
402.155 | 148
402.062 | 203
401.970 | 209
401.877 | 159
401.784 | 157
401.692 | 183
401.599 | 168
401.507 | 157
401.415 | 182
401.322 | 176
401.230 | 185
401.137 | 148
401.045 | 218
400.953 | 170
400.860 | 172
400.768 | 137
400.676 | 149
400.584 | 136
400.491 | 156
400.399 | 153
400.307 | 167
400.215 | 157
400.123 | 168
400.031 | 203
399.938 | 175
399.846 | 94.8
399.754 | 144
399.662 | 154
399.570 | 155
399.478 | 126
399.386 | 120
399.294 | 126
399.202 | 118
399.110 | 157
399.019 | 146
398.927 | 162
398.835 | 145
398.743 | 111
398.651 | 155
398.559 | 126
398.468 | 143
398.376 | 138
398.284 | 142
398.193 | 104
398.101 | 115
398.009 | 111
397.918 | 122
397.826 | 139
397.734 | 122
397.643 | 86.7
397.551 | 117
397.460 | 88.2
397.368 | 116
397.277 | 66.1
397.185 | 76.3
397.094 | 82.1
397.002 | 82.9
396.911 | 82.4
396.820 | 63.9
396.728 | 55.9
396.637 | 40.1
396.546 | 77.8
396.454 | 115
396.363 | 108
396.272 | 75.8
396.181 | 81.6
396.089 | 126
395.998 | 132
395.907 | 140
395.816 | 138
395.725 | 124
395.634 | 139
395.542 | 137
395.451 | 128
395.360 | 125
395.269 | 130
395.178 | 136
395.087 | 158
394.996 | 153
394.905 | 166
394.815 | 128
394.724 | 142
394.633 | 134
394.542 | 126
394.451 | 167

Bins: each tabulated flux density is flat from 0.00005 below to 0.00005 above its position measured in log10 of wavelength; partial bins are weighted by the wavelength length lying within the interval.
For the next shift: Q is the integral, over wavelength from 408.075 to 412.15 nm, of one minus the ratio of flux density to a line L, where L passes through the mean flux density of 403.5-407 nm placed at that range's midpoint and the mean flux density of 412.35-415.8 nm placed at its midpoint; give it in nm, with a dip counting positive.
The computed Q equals 0.48 nm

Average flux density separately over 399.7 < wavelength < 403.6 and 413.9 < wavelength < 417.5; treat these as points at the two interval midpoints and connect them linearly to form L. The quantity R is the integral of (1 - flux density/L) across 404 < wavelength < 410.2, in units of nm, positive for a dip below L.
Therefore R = 0.488 nm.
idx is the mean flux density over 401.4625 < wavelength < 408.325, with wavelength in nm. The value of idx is 157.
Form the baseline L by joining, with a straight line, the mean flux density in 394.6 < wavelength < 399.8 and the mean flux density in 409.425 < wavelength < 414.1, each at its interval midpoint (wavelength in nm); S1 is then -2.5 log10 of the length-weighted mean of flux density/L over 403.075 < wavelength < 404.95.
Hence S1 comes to -0.23 mag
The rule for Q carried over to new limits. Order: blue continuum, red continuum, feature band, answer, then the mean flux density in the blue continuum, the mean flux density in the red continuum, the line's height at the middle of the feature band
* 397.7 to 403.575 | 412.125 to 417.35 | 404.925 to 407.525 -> -0.10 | 153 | 146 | 150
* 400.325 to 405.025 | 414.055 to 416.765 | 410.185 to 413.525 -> 0.30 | 162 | 150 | 154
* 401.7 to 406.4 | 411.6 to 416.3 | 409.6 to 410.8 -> 0.32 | 157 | 146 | 150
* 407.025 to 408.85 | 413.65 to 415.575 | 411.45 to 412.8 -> -0.03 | 140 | 147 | 144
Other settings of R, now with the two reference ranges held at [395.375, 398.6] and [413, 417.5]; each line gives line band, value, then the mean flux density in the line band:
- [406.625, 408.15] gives -0.263 nm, 151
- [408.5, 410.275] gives 0.184 nm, 119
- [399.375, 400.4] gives -0.356 nm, 152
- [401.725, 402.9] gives -0.474 nm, 166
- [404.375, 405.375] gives -0.174 nm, 145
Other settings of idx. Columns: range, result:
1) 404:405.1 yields 155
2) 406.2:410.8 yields 138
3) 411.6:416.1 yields 146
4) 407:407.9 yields 141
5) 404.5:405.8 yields 147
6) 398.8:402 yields 158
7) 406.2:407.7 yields 156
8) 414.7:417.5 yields 144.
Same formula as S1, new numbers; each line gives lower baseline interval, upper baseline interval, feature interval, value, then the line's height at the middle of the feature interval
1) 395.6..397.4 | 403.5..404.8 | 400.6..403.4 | -0.20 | 139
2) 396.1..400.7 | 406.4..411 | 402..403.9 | -0.24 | 128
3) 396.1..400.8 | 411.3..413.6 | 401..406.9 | -0.23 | 130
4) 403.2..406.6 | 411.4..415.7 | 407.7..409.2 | 0.06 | 151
